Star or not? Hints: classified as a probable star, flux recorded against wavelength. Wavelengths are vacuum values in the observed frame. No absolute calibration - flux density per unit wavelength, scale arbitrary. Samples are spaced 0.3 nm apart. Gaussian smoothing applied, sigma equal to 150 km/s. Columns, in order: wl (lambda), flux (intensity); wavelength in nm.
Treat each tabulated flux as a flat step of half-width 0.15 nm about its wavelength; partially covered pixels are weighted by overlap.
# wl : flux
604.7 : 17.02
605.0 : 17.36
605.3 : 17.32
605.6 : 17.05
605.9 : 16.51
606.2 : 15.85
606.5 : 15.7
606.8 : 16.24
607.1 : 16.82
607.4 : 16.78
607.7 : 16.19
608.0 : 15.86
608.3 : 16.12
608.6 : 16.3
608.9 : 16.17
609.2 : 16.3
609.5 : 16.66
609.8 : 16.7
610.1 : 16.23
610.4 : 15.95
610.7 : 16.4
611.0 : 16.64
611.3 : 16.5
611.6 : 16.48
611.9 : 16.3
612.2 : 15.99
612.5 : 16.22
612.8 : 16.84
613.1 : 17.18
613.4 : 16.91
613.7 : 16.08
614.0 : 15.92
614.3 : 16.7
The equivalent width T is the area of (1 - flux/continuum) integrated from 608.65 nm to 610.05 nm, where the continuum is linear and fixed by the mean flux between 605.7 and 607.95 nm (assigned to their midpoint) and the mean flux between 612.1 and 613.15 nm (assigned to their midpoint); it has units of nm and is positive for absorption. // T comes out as -0.003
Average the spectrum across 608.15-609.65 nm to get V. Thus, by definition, 16.3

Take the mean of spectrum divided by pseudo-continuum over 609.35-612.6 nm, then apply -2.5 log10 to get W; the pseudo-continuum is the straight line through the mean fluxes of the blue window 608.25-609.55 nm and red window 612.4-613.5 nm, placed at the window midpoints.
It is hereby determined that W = 0.01 mag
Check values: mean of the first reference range 16.3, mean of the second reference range 16.8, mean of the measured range 16.4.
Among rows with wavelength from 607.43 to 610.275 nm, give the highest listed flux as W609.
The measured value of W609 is 16.7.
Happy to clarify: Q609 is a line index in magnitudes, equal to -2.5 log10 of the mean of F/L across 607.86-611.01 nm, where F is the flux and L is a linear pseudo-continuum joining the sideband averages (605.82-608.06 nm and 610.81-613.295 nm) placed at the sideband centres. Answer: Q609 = 0.01 mag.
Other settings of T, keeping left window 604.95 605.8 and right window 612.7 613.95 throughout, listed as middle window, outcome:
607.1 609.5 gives 0.10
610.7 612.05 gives 0.03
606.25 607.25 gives 0.05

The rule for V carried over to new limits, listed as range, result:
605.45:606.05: 16.8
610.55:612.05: 16.5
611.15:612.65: 16.3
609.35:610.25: 16.5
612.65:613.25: 17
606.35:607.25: 16.3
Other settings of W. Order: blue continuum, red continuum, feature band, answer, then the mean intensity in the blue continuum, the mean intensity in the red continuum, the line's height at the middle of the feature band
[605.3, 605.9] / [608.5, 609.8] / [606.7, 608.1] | 0.02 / 17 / 16.4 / 16.7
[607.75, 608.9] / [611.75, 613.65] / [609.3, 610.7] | -0.01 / 16.1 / 16.5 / 16.3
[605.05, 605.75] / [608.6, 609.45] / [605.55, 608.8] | 0.03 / 17.2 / 16.3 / 16.8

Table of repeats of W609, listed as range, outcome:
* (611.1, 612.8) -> 16.84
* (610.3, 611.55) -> 16.64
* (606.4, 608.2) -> 16.82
